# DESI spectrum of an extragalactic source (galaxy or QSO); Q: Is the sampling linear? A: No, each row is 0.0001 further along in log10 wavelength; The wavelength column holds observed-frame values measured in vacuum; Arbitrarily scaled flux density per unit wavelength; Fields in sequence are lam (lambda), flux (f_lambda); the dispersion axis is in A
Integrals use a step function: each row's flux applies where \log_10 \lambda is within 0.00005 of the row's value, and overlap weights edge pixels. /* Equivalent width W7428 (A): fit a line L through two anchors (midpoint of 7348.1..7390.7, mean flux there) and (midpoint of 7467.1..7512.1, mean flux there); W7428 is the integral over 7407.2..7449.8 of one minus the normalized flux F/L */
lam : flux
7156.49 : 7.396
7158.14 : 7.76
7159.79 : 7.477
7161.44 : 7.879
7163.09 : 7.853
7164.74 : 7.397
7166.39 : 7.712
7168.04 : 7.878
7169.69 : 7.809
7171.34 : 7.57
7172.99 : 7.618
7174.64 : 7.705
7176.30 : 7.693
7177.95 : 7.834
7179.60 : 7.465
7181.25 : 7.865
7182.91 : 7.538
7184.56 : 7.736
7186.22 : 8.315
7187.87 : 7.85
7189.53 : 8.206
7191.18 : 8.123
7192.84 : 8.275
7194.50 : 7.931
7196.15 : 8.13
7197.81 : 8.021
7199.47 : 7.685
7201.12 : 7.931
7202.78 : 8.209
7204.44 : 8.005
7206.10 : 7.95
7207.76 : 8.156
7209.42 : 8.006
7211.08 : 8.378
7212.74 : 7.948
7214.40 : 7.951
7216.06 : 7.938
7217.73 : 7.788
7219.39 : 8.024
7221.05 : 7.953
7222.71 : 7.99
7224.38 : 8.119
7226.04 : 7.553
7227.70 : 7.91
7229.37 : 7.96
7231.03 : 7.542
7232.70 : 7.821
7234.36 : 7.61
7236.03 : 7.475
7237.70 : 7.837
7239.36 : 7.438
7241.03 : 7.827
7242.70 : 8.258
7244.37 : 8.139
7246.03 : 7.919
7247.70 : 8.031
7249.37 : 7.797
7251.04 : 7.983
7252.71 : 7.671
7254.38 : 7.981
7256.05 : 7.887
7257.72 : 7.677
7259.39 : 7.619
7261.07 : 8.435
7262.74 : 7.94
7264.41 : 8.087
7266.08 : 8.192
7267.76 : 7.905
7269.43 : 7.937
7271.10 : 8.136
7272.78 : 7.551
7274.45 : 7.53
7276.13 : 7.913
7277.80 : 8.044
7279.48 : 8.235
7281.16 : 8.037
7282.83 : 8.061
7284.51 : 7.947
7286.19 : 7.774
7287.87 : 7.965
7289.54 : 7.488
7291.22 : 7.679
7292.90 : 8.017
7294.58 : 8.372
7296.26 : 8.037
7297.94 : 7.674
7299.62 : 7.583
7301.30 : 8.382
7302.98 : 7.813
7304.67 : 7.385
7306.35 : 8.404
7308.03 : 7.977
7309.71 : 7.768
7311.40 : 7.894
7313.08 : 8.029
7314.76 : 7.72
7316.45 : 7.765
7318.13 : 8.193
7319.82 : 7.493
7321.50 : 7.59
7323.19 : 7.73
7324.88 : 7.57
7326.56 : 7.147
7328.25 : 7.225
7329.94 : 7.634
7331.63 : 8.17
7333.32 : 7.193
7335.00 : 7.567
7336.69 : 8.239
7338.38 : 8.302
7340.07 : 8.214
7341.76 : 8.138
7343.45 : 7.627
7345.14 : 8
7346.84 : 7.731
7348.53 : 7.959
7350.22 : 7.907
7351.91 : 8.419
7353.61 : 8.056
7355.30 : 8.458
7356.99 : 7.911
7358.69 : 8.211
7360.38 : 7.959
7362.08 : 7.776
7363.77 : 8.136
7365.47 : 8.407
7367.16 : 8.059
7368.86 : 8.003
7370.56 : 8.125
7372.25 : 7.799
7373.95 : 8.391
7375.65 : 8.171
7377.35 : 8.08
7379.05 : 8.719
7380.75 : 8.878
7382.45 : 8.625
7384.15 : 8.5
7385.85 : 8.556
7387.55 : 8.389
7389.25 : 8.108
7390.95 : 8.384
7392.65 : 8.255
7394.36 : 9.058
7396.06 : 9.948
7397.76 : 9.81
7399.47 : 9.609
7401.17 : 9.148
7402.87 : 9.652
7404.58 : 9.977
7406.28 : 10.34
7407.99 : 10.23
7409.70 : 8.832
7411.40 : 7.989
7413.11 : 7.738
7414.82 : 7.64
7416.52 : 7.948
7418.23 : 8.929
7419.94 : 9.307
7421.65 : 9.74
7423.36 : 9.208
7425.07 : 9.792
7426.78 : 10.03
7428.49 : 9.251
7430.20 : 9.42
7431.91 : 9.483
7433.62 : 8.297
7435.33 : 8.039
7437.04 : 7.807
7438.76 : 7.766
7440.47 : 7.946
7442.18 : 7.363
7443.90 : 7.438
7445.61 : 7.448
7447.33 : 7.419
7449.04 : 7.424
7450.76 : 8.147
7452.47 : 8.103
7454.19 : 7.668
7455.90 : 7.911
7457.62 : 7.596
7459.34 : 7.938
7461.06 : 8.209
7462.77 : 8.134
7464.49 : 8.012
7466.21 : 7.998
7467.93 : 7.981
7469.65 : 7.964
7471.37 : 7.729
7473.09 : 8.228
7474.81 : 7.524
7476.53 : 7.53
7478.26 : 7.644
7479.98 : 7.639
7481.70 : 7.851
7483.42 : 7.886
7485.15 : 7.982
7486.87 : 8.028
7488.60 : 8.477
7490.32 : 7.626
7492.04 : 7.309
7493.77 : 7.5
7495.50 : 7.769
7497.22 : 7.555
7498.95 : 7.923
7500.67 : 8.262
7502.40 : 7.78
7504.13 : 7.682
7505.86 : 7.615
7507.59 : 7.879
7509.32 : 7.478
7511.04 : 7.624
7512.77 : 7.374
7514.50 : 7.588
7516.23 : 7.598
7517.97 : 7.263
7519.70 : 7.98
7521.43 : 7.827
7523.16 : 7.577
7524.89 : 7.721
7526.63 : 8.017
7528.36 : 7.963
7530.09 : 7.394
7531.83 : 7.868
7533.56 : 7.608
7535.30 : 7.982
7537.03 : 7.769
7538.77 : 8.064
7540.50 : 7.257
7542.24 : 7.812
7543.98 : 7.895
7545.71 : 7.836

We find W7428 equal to -2.6 A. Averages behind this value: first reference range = 8.23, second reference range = 7.79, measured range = 8.5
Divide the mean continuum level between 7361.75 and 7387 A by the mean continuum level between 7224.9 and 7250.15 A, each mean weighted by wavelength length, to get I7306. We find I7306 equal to 1.1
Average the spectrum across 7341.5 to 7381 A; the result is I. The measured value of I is 8.11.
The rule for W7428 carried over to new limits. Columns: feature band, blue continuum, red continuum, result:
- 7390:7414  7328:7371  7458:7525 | -3.92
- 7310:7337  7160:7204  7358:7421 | 2.27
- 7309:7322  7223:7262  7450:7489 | 0.09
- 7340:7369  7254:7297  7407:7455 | 0.52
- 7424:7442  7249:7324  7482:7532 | -2.17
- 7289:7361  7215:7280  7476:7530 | -0.33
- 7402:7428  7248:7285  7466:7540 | -4.42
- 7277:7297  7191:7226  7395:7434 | 1.20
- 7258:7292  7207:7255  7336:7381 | 0.23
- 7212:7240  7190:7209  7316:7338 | 0.52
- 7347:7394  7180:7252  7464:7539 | -2.34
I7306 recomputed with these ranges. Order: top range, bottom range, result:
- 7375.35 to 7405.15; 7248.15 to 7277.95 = 1.12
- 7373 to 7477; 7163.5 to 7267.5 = 1.08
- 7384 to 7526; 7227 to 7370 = 1.04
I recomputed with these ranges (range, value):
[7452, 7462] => 7.9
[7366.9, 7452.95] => 8.62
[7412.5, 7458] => 8.34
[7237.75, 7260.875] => 7.88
